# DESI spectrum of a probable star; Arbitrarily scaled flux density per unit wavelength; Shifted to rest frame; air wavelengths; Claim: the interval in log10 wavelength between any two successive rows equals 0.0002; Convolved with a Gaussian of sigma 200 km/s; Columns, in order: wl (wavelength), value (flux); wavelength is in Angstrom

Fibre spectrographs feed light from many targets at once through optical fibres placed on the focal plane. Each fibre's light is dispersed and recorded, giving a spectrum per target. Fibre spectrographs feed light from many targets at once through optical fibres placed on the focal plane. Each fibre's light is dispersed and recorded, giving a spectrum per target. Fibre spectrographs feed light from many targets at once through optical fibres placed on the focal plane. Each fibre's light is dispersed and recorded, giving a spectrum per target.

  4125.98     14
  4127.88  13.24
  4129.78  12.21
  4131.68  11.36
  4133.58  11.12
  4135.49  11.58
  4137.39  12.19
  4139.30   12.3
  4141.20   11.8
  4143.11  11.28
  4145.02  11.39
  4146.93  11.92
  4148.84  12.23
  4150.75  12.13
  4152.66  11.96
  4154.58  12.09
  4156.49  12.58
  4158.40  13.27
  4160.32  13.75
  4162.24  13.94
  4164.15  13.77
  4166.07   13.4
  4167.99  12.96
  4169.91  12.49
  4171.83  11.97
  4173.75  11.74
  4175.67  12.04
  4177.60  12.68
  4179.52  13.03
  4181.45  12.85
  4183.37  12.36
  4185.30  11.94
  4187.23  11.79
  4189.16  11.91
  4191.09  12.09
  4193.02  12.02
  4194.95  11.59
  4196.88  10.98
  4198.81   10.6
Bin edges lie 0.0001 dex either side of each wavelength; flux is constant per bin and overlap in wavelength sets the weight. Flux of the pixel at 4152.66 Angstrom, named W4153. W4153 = 11.96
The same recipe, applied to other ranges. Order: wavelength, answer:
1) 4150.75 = 12.13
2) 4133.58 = 11.12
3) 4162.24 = 13.94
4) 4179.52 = 13.03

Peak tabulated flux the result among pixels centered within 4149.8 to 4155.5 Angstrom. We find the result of 12.13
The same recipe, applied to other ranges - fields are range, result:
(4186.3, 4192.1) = 12.09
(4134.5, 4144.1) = 12.3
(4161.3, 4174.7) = 13.94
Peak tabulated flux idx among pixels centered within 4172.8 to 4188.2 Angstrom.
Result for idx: 13.03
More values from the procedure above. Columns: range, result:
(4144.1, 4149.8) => 12.23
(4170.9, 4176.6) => 12.04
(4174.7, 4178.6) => 12.68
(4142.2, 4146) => 11.39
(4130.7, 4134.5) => 11.36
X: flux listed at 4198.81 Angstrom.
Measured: 10.6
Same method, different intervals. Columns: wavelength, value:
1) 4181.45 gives 12.85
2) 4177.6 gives 12.68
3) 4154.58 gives 12.09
